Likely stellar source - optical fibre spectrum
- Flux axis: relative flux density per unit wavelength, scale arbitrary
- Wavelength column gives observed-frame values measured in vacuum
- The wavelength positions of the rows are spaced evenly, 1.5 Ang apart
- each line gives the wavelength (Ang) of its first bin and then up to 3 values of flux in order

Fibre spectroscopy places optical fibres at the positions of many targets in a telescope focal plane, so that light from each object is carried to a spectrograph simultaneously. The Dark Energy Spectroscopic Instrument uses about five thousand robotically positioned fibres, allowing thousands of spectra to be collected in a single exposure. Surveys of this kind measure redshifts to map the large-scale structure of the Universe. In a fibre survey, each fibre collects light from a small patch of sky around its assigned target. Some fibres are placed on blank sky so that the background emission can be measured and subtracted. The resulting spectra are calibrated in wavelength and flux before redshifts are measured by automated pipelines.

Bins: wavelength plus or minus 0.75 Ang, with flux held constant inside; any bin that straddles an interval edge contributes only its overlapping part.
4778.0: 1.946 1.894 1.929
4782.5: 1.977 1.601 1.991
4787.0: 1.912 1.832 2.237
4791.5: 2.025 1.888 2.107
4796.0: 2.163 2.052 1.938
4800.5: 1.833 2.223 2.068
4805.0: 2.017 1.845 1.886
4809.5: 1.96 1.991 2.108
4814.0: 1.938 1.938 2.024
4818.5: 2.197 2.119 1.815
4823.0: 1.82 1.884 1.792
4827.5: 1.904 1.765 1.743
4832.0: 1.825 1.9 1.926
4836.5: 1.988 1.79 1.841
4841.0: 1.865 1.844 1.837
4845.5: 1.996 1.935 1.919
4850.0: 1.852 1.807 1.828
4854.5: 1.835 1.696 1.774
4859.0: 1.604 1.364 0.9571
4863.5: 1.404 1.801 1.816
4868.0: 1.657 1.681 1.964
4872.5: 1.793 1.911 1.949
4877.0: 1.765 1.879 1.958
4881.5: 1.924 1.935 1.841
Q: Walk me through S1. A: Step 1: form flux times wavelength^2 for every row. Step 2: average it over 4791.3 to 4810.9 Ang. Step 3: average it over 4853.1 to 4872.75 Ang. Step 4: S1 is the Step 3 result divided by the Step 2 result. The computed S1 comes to 0.84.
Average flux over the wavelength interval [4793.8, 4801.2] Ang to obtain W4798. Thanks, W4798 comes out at 2.02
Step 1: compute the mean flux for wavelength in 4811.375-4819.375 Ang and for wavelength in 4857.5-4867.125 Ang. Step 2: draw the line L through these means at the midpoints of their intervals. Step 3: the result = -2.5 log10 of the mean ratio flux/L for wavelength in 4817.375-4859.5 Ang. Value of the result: -0.055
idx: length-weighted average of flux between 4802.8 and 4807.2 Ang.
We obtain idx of 1.98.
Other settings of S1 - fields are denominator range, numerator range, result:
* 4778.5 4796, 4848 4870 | 0.88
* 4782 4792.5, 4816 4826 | 1.03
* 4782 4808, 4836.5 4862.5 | 0.91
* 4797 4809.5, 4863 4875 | 0.92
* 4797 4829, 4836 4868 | 0.90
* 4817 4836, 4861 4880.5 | 0.93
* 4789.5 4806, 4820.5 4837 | 0.92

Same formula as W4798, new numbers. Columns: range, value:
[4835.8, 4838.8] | 1.89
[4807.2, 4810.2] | 1.92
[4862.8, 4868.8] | 1.67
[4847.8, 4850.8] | 1.88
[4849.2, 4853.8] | 1.83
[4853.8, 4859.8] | 1.72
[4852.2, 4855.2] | 1.83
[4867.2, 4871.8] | 1.77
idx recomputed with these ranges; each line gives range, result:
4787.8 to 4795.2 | 2.02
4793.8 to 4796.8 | 2.13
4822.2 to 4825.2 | 1.85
